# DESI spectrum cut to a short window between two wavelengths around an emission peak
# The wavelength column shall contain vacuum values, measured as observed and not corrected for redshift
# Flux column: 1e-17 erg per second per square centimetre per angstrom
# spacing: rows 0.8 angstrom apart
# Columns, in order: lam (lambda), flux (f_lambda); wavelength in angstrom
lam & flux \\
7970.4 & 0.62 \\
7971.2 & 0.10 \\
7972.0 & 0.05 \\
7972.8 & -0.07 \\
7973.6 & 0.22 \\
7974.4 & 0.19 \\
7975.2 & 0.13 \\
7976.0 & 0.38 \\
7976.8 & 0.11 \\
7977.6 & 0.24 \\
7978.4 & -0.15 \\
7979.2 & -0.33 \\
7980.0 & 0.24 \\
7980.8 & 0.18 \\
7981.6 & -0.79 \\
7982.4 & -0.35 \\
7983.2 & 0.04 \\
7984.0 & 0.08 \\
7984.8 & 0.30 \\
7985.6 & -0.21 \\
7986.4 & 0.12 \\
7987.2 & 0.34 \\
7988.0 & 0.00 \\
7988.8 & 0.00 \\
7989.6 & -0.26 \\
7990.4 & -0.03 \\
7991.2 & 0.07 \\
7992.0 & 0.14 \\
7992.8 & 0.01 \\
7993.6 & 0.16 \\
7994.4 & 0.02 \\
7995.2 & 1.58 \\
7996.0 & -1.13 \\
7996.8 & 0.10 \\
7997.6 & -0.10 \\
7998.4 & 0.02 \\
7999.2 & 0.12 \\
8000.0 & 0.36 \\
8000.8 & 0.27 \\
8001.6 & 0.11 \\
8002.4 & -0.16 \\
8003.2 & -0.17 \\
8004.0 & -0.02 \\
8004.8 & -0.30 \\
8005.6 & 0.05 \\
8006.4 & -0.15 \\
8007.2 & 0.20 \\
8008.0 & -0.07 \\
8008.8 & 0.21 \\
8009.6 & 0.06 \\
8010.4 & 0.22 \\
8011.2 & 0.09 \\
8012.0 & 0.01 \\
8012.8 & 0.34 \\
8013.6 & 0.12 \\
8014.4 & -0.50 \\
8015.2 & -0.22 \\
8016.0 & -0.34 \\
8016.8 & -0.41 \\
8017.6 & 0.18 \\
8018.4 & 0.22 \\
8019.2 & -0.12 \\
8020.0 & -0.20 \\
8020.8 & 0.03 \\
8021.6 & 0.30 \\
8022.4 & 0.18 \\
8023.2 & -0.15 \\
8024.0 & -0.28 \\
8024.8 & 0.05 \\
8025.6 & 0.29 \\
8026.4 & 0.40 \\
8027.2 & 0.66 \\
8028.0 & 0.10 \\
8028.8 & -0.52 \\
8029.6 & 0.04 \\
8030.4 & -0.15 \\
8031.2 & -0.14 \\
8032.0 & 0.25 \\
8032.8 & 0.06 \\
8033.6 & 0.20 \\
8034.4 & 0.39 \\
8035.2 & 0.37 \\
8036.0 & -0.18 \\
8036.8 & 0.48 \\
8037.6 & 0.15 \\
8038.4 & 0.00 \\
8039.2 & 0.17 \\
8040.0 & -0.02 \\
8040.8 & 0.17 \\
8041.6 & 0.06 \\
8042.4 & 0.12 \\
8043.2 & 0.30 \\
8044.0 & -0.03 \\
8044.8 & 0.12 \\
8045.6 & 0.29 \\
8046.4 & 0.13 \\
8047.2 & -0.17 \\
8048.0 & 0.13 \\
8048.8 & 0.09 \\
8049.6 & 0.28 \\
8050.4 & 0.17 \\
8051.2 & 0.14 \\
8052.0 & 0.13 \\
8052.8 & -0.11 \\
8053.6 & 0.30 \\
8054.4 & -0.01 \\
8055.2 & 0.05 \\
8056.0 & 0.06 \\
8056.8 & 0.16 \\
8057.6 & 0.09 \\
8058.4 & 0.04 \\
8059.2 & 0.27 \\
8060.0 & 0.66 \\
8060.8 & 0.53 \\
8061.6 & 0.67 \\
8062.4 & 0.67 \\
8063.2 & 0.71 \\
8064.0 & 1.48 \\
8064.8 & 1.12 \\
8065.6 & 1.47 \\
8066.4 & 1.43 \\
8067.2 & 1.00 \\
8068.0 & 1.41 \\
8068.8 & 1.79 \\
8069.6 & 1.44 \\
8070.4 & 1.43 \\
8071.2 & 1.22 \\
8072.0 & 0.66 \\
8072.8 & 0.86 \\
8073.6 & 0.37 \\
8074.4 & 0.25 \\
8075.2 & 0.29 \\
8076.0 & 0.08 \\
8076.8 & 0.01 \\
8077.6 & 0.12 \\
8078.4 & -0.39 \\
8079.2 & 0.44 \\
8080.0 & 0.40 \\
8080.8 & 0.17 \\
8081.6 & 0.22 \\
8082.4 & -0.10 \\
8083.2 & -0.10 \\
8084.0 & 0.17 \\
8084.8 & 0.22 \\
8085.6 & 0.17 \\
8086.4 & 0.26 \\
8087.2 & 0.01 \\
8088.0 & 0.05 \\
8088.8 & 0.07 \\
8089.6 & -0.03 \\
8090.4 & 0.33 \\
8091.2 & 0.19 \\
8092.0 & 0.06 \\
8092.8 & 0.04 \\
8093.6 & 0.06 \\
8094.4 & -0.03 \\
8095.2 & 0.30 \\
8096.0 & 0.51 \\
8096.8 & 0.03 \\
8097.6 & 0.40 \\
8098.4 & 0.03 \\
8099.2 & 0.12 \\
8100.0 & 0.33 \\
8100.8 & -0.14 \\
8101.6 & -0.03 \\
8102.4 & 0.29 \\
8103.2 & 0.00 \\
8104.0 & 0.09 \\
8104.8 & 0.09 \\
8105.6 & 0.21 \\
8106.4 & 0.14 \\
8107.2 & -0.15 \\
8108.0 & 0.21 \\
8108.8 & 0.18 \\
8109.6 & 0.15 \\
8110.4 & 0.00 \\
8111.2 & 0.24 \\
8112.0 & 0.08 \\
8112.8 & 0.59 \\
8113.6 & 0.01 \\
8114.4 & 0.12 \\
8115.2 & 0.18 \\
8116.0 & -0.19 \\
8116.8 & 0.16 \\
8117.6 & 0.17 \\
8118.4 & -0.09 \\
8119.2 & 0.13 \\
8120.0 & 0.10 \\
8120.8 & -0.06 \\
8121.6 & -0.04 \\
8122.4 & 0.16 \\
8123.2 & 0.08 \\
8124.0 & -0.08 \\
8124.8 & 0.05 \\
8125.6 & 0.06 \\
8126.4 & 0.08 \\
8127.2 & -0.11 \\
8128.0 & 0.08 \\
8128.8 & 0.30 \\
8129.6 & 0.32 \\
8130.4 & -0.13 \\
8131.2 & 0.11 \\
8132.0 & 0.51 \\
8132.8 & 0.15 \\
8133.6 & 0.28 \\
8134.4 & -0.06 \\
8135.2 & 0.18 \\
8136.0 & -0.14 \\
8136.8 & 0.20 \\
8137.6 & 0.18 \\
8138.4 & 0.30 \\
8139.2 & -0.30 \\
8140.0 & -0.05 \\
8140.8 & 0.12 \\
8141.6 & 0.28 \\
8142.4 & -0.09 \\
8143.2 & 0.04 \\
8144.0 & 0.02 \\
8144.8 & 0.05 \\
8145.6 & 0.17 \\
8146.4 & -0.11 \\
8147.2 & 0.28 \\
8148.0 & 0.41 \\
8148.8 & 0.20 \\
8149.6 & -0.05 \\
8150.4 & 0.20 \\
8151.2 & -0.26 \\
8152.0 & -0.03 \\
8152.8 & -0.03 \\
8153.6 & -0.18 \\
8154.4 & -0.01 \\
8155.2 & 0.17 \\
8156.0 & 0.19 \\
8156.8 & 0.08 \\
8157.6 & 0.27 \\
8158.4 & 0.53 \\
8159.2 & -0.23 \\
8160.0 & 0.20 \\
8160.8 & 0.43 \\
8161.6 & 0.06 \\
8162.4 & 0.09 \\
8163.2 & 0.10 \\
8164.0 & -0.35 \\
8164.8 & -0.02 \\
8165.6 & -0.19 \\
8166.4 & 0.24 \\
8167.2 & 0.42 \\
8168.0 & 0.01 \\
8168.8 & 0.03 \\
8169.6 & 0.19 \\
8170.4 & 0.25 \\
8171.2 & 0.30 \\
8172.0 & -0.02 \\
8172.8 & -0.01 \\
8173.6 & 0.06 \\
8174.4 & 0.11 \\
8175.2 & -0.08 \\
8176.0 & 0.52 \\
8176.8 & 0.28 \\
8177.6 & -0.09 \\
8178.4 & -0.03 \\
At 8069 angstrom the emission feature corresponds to [O II]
